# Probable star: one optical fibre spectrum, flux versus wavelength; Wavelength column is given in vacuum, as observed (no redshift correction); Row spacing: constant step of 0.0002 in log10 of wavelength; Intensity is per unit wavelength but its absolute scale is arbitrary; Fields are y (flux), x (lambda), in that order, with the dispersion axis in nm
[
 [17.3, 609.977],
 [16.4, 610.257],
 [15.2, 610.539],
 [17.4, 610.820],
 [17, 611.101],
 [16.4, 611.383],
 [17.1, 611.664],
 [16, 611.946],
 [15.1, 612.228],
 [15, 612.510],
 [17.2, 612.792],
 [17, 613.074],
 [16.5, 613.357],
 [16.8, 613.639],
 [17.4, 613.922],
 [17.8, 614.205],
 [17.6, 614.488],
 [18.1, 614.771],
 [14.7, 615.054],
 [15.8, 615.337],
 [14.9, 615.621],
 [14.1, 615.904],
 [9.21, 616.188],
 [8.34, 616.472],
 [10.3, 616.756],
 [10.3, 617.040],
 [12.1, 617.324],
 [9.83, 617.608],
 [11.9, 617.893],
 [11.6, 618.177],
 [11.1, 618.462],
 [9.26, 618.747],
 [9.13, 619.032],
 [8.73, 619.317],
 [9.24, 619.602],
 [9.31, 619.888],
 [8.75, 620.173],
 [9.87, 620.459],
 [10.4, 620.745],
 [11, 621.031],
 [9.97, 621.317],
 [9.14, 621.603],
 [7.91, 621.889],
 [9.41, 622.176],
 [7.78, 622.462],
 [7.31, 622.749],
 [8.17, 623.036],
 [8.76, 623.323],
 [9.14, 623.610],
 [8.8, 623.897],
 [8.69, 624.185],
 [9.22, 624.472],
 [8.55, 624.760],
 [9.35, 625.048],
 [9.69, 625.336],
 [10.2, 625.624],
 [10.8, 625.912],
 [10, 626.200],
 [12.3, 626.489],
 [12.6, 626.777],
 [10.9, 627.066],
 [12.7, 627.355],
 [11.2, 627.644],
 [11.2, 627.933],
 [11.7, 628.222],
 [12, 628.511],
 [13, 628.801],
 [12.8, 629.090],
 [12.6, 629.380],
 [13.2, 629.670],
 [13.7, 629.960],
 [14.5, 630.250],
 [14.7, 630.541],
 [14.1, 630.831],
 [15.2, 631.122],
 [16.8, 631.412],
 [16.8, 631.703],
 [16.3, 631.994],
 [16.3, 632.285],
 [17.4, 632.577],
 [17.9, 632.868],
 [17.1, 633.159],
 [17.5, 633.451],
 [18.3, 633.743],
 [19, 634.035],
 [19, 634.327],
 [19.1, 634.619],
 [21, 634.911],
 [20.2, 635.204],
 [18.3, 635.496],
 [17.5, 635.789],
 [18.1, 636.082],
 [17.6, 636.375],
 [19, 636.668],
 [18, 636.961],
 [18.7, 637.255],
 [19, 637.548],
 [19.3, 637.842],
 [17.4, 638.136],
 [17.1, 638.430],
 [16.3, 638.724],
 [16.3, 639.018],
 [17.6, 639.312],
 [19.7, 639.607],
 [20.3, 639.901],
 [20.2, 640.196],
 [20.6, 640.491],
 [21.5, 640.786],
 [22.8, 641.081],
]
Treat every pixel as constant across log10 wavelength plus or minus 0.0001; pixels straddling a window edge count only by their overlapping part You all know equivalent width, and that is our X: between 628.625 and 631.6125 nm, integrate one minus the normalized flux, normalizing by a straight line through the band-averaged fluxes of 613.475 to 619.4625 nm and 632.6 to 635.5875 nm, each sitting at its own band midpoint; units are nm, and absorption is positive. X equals 0.57 nm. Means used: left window 12.8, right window 18.7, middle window 14.1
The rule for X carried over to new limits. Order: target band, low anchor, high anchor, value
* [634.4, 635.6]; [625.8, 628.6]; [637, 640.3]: -0.26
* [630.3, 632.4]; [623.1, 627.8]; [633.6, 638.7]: -0.12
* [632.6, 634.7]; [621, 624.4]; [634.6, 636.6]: -0.11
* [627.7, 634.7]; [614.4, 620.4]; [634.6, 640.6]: 0.47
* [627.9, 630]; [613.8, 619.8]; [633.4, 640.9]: 0.47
